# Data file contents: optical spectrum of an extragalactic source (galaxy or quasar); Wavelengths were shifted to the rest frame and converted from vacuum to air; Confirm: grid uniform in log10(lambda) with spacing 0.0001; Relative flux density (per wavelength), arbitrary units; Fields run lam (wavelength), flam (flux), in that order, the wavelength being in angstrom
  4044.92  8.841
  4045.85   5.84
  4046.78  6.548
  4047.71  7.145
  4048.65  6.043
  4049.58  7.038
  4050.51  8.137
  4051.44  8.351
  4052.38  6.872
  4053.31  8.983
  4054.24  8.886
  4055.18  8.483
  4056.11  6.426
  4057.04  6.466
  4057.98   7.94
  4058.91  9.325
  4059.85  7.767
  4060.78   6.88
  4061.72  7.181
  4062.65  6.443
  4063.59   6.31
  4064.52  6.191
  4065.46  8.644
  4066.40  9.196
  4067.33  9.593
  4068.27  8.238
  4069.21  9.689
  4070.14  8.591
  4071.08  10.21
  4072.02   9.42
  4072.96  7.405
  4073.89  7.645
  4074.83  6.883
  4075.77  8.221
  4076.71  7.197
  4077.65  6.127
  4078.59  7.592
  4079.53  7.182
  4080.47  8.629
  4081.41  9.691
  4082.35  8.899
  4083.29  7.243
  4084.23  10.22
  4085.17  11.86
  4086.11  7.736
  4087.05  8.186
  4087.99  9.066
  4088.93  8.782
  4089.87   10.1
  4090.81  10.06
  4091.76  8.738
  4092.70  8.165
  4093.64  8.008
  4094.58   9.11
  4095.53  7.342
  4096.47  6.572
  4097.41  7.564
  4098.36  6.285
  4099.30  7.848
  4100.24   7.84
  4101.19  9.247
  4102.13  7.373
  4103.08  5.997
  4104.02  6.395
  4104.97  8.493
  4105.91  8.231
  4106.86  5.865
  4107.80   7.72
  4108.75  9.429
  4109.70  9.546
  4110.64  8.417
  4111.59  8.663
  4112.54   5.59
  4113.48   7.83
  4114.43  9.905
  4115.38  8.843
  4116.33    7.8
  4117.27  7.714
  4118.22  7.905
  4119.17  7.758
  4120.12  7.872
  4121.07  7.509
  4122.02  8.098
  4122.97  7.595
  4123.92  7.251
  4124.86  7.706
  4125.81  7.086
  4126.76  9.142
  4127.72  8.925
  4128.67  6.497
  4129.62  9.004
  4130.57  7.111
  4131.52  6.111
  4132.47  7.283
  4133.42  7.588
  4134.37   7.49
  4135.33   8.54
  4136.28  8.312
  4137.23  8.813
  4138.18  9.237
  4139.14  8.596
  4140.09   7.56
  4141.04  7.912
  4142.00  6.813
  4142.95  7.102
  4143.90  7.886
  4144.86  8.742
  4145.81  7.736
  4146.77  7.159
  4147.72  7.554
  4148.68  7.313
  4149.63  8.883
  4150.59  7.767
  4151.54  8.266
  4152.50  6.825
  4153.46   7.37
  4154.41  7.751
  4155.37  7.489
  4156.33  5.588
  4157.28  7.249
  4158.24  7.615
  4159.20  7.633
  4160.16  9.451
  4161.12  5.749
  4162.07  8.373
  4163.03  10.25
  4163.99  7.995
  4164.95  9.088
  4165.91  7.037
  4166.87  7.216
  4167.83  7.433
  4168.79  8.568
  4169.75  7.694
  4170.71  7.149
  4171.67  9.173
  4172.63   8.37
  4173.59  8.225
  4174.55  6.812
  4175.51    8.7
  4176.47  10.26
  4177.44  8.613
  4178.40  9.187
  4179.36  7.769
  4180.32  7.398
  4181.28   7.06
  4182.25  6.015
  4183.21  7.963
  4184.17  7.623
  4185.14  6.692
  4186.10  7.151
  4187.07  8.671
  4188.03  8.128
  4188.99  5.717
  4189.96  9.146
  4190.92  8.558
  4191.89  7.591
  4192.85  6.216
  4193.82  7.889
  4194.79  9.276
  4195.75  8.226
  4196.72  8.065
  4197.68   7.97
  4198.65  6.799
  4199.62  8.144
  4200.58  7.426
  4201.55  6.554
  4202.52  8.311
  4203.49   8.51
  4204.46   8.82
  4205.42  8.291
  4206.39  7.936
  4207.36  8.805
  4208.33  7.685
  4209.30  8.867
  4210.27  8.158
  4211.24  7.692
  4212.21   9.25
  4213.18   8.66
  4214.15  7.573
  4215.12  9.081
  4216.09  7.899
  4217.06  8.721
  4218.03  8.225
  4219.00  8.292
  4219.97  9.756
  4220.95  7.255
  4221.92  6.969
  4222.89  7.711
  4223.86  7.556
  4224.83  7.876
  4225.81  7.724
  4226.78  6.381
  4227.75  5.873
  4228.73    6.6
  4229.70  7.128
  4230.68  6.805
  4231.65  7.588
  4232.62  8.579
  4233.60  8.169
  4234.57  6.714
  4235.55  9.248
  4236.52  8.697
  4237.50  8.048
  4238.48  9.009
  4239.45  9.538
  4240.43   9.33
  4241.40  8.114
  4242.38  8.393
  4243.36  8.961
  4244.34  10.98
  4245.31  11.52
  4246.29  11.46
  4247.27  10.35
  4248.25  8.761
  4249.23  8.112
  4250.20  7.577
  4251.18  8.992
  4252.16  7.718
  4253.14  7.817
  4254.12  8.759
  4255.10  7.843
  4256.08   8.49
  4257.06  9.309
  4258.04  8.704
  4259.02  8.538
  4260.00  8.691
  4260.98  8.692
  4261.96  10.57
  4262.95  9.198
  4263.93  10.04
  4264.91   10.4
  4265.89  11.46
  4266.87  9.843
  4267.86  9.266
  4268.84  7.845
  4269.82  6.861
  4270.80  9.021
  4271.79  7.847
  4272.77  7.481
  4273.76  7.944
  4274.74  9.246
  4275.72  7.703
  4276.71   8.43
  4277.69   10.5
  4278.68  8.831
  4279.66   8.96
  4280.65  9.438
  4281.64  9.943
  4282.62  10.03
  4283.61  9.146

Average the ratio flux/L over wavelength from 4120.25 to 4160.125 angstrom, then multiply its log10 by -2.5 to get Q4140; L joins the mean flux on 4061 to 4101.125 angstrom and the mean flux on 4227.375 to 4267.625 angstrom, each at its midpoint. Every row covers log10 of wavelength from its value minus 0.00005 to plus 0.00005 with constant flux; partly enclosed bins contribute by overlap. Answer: 0.095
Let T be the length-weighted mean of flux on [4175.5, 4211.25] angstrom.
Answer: 7.94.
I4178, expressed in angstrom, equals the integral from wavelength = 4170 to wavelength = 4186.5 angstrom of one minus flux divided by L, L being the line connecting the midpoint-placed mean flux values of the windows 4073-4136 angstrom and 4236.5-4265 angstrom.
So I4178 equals 1.3 angstrom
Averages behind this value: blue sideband 8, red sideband 9.07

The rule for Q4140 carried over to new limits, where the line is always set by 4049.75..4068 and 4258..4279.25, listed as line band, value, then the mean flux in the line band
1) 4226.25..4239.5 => 0.143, 7.69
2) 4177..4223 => 0.081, 7.97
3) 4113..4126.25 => 0.027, 7.92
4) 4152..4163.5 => 0.100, 7.61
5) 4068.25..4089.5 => -0.077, 8.48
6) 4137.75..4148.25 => 0.058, 7.83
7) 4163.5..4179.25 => 0.028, 8.21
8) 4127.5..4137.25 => 0.066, 7.72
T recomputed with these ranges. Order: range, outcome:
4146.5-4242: 7.92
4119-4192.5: 7.82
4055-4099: 8.16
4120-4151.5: 7.83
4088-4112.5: 8.05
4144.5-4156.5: 7.61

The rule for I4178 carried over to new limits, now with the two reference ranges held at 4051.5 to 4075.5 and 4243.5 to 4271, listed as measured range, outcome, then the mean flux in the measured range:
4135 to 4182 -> 3.50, 7.93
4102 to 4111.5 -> 0.53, 7.79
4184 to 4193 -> 1.19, 7.6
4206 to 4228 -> 2.23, 8.02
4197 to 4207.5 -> 1.07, 7.94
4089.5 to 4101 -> 0.06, 8.14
